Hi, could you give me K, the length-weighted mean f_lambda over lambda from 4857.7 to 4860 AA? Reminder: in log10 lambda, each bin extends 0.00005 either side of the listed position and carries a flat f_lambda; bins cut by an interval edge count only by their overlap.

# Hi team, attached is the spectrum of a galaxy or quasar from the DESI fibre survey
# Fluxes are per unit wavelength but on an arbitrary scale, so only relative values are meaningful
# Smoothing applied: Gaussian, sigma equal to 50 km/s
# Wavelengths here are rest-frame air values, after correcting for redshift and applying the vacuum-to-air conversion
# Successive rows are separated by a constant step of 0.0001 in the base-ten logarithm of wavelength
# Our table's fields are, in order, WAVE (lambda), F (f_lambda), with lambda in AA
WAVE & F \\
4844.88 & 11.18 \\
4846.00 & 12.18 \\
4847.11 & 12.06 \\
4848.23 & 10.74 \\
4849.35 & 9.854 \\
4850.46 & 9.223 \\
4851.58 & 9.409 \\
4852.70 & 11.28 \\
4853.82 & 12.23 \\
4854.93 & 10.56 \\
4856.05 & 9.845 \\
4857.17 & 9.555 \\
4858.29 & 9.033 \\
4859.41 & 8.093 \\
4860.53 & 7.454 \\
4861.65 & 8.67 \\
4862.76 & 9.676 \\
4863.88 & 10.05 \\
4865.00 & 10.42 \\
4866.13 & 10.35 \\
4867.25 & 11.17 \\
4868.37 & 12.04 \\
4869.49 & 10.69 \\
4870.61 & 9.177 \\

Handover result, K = 8.55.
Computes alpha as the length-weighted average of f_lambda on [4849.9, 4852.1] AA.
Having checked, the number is 9.33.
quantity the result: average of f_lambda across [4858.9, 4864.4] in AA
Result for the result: 8.8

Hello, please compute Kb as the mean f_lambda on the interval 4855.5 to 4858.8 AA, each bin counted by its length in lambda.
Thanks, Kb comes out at 9.47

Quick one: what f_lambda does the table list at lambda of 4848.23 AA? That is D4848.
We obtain 10.74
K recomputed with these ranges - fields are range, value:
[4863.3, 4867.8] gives 10.5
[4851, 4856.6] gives 10.7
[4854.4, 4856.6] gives 10.2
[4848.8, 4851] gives 9.57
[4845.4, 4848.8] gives 11.6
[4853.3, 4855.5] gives 11.4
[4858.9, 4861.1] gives 7.76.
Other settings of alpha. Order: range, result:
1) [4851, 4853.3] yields 10.3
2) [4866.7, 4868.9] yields 11.6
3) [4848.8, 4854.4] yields 10.4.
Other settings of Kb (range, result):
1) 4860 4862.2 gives 8.07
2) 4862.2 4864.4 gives 9.9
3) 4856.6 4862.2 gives 8.55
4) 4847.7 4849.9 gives 10.3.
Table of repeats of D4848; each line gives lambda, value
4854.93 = 10.56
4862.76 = 9.676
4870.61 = 9.177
